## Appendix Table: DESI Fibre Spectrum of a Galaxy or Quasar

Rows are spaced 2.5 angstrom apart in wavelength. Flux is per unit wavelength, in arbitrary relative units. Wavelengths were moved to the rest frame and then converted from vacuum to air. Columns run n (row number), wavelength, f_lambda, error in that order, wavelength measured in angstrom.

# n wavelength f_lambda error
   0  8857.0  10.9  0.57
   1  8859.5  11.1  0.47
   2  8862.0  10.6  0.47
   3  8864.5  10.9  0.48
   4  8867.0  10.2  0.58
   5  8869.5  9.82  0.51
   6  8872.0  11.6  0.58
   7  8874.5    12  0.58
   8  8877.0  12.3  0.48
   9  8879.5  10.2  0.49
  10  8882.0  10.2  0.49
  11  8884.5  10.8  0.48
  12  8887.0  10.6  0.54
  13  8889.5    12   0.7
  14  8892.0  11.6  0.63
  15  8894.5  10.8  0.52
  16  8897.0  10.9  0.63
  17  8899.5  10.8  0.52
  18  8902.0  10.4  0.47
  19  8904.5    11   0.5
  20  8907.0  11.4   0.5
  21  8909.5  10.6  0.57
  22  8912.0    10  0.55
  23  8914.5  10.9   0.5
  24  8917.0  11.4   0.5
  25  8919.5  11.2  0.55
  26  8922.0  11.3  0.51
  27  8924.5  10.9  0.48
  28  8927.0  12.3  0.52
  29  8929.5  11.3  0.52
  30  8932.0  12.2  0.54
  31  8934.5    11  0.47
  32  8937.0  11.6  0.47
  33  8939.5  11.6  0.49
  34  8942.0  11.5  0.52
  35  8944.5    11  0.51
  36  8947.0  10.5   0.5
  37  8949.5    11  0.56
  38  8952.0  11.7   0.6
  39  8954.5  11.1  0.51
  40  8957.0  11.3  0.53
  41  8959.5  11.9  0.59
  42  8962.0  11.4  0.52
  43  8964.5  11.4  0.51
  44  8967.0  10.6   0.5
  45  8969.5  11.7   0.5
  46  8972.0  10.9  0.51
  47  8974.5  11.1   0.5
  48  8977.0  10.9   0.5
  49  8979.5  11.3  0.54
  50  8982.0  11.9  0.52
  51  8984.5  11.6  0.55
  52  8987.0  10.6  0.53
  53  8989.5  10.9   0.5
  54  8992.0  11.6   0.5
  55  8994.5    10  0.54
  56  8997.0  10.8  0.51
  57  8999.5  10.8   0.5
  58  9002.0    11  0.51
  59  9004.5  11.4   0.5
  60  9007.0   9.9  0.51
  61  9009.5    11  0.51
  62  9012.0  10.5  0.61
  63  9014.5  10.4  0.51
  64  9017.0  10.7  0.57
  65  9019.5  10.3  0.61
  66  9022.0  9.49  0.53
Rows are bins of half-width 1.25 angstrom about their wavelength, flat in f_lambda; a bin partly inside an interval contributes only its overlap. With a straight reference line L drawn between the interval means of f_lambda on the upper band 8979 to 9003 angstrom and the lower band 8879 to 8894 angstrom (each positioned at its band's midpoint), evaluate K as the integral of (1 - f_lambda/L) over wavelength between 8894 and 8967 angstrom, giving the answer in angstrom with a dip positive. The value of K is -1.3 angstrom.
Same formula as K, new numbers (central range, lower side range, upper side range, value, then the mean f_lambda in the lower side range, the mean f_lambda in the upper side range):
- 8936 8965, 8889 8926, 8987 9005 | -1.0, 11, 10.9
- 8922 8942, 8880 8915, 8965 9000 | -1.1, 10.8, 11.1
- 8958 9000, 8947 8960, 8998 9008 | -0.4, 11.3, 10.8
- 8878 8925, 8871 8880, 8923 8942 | 2.8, 11.6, 11.5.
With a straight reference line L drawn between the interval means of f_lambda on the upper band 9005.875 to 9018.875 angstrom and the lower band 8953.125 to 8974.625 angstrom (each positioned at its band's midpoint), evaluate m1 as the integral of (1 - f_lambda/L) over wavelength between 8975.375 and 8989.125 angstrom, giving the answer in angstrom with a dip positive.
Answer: -0.3 angstrom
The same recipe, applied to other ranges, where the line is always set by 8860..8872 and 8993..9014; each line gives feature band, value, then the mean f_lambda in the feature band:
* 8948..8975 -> -1.6 angstrom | 11.3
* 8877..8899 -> -0.8 angstrom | 11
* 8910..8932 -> -1.2 angstrom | 11.2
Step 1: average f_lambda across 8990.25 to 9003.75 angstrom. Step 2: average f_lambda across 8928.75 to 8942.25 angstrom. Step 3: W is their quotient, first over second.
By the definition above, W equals 0.94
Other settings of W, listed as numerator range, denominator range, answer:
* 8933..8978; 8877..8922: 1.03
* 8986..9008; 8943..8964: 0.96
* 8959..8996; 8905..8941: 0.99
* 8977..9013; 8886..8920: 1.00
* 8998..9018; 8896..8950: 0.96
